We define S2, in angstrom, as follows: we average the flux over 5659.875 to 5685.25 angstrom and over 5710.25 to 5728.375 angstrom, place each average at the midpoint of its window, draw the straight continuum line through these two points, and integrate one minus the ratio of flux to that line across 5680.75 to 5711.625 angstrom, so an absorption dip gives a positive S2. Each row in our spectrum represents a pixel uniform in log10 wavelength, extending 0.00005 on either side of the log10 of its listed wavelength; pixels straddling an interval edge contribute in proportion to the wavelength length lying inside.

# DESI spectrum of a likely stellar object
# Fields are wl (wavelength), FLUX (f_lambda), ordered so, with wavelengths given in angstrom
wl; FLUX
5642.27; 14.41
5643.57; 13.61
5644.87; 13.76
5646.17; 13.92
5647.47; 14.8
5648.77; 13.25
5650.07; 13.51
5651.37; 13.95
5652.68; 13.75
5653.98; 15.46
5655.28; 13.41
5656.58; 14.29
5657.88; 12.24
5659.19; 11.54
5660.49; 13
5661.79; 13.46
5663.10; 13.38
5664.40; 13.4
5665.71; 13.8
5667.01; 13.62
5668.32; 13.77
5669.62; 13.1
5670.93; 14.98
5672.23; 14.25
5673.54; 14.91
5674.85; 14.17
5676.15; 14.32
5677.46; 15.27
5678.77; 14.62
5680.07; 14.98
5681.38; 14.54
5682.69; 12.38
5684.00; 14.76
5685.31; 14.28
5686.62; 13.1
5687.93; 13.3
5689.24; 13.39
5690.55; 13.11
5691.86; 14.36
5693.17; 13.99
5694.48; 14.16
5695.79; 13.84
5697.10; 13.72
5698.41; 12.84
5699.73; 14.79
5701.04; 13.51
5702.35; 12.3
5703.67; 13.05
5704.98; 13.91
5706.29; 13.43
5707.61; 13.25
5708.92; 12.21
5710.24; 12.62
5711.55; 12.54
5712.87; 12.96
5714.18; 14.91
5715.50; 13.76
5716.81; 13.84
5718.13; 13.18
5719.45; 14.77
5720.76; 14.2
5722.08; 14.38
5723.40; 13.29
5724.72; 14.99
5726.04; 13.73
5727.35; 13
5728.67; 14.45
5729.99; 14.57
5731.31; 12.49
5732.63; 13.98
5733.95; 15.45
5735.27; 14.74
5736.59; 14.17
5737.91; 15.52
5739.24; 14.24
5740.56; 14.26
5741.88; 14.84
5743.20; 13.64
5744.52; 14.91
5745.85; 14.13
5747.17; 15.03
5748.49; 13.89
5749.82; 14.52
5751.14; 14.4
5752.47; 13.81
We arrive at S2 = 0.9 angstrom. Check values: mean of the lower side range 14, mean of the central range 13.5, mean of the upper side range 13.8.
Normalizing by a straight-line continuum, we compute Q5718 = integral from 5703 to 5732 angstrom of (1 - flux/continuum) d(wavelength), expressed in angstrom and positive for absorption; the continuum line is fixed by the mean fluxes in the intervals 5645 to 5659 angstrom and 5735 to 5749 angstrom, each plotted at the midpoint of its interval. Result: 1.4 angstrom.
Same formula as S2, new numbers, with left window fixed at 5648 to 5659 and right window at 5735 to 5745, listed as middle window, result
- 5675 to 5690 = -0.15 angstrom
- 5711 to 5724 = 0.46 angstrom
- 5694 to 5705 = 0.45 angstrom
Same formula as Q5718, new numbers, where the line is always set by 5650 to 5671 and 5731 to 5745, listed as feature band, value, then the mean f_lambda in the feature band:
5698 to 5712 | 0.9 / 13.1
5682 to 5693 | 0.2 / 13.6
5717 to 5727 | 0.1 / 14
